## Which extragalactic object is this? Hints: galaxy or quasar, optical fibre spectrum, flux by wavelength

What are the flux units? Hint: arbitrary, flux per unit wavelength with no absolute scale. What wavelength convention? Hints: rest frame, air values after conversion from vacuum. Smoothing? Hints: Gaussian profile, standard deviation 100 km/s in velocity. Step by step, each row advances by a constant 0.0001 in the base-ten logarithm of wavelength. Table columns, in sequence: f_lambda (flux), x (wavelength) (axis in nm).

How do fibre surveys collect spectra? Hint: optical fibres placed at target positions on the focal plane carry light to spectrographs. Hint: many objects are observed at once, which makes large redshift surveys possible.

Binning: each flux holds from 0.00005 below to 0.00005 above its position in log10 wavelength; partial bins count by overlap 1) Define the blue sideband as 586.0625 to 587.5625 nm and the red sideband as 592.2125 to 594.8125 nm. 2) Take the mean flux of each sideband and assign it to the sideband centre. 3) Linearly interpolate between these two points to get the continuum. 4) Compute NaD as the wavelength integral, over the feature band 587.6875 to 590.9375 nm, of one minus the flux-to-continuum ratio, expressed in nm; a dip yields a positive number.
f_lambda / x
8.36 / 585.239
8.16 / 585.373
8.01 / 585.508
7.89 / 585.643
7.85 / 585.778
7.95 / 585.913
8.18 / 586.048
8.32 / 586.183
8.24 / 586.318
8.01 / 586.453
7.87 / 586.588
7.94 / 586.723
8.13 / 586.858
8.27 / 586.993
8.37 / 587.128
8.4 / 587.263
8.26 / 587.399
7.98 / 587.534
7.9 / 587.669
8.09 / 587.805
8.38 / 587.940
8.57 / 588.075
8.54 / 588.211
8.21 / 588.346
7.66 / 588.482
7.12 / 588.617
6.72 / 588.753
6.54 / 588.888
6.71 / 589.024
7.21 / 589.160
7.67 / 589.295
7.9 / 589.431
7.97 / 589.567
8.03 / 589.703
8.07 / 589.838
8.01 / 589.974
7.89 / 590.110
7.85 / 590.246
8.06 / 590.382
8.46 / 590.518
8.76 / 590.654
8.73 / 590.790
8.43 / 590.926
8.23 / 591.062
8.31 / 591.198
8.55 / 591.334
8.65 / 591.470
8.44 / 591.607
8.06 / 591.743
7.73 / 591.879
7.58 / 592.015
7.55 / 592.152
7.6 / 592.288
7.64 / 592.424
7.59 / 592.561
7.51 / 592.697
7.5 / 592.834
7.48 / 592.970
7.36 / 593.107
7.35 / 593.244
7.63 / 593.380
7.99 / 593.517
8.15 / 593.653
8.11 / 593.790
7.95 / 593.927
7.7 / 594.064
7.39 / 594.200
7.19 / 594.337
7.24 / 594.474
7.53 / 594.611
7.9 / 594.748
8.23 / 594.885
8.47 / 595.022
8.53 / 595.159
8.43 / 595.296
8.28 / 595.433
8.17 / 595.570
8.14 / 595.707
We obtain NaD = 0.030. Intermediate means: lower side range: 8.17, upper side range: 7.62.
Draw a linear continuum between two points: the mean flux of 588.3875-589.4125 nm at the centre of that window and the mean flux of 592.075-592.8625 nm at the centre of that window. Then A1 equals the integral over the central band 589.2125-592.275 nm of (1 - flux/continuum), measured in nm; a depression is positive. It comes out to -0.31 nm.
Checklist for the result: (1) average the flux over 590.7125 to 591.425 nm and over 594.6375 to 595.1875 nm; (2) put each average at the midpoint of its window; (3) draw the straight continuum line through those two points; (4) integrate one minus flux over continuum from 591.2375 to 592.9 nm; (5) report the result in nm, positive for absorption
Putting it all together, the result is 0.104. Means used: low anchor 8.47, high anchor 8.21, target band 7.87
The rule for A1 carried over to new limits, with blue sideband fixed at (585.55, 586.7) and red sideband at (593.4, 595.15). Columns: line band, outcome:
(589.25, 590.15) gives 0.001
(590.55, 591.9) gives -0.086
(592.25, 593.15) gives 0.040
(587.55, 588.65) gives -0.014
